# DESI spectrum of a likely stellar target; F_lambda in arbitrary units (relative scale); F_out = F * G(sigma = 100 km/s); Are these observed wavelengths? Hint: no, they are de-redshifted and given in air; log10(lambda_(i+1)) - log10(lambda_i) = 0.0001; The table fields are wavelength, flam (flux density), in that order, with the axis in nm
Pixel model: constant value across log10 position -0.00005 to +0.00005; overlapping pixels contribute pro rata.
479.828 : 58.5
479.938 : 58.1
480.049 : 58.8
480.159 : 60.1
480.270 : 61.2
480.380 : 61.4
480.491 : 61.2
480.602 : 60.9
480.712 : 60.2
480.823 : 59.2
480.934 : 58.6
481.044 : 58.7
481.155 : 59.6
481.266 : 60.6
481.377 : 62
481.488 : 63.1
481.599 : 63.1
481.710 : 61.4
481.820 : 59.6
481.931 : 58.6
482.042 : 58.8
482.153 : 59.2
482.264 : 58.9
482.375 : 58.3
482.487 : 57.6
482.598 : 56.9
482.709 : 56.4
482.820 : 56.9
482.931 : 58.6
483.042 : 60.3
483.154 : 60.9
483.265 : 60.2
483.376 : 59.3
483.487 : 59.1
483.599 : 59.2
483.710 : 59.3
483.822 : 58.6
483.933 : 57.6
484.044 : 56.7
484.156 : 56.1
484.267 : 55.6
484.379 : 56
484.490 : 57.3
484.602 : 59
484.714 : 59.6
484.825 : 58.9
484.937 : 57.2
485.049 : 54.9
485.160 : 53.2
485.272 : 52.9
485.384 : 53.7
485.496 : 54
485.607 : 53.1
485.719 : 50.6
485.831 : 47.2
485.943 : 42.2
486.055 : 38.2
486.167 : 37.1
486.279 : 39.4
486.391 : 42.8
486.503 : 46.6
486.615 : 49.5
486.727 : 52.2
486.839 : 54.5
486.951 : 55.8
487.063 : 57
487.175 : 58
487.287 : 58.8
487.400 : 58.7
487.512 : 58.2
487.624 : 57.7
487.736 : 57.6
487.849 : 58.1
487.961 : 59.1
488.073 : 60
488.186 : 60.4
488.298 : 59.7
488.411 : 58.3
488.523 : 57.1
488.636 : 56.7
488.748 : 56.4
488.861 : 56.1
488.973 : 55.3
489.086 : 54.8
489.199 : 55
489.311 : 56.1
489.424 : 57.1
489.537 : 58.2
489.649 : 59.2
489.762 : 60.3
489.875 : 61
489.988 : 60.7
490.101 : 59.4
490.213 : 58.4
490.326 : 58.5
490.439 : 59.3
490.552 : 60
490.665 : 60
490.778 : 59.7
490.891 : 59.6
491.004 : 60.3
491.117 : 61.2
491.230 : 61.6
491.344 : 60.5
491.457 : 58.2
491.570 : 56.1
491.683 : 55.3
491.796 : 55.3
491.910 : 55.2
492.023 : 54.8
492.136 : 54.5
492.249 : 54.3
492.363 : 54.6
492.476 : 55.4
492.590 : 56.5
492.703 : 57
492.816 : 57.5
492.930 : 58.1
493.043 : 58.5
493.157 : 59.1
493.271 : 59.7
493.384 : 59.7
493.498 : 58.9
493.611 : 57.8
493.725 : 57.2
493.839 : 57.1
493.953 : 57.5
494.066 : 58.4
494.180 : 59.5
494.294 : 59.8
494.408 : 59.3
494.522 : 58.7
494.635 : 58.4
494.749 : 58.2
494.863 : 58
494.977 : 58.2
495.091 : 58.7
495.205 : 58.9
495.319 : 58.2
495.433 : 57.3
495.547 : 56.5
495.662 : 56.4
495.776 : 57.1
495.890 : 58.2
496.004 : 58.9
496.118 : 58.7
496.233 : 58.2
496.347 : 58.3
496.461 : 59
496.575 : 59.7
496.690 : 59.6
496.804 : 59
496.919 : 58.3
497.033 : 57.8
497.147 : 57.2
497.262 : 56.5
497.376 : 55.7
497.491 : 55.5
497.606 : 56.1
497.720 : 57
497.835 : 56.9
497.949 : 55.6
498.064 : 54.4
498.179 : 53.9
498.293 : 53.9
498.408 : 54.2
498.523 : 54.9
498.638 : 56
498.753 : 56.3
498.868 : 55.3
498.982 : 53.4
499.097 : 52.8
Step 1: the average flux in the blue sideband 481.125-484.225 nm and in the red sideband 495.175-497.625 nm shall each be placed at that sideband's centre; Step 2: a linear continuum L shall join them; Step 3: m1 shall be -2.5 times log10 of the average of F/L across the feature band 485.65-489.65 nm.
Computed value 0.093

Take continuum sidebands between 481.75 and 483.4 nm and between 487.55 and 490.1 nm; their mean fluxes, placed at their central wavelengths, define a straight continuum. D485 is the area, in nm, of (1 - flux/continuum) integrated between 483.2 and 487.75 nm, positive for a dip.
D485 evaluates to 0.34 nm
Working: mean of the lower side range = 58.7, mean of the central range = 54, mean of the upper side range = 58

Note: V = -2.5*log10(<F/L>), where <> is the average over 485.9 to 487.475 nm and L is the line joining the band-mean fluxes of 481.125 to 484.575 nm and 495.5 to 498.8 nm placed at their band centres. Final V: 0.18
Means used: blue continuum 58.9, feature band 49.5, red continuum 56.9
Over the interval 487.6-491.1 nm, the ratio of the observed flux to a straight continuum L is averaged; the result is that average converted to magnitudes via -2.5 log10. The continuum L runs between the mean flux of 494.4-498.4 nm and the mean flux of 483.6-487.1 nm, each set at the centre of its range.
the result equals -0.08 mag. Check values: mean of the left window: 52.6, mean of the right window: 57.4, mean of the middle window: 58.4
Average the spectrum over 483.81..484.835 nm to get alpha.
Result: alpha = 57.5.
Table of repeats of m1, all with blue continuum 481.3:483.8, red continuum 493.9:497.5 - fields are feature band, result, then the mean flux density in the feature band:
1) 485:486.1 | 0.180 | 50.1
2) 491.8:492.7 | 0.064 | 55.2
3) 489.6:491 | -0.019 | 59.7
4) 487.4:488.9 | 0.014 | 58.2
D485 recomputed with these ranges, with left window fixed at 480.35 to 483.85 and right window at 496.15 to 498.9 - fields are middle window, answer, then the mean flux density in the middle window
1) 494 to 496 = -0.04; 58.3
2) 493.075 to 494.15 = -0.02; 58.4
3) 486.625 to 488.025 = 0.04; 56.9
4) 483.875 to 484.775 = 0.03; 57.3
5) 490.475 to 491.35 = -0.04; 60.3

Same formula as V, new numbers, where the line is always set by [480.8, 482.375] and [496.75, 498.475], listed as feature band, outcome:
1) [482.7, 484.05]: 0.014 mag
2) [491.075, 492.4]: 0.015 mag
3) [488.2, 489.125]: 0.025 mag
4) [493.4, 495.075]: -0.027 mag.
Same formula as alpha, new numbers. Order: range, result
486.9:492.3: 58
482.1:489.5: 55.4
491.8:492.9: 55.6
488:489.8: 57.5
